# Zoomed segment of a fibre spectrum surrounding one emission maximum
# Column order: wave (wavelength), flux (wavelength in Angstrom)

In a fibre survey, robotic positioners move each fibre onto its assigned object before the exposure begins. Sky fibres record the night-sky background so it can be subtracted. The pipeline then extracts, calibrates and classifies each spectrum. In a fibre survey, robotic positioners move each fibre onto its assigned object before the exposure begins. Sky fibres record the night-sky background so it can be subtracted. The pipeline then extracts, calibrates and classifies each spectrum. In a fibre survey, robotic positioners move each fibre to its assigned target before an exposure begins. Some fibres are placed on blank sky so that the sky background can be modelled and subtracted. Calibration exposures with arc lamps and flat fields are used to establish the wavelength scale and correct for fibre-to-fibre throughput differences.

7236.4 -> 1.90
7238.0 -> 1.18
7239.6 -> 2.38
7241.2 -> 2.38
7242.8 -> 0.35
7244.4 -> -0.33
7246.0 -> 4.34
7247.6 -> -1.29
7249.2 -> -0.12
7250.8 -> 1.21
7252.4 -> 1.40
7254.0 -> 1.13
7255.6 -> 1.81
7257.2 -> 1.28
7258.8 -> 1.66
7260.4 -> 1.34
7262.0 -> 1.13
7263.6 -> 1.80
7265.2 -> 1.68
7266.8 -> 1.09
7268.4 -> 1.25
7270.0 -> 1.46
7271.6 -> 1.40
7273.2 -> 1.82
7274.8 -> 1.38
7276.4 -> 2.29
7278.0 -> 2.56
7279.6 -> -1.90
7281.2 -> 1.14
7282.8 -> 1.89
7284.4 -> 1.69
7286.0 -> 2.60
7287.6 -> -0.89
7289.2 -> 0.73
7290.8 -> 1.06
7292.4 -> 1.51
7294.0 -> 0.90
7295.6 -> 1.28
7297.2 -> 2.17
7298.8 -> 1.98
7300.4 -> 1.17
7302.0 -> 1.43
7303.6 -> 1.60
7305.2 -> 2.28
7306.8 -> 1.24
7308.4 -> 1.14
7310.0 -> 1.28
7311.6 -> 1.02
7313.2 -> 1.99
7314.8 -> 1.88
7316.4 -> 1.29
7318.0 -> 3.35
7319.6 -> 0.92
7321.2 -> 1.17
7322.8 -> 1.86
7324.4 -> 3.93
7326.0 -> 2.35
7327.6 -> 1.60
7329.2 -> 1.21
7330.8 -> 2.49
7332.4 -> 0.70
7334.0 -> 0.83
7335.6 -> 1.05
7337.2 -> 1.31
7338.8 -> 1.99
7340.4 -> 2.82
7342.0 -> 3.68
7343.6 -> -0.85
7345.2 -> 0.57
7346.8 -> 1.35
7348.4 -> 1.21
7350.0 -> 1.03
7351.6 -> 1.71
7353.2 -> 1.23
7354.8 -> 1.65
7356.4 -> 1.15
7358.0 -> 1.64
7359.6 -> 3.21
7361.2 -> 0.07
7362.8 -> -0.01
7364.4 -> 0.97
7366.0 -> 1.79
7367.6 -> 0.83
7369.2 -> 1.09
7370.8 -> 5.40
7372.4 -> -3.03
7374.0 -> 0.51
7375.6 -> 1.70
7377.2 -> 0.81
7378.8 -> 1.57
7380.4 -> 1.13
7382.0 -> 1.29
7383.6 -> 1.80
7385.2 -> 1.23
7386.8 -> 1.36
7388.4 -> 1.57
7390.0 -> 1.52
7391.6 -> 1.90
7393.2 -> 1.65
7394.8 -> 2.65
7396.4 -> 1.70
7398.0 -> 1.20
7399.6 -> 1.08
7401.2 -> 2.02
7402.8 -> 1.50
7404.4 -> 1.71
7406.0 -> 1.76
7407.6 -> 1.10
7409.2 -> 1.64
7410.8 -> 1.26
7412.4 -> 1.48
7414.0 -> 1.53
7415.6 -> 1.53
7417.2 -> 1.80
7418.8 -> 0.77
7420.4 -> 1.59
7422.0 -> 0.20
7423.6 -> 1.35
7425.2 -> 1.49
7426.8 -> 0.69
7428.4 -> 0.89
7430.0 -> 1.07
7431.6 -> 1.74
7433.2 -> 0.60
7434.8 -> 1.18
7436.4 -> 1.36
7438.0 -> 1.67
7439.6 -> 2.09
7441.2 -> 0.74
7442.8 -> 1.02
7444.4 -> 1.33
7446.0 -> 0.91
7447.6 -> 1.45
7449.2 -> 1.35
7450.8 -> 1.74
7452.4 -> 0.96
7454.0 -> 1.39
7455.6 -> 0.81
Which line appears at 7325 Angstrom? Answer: [S II] 6716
